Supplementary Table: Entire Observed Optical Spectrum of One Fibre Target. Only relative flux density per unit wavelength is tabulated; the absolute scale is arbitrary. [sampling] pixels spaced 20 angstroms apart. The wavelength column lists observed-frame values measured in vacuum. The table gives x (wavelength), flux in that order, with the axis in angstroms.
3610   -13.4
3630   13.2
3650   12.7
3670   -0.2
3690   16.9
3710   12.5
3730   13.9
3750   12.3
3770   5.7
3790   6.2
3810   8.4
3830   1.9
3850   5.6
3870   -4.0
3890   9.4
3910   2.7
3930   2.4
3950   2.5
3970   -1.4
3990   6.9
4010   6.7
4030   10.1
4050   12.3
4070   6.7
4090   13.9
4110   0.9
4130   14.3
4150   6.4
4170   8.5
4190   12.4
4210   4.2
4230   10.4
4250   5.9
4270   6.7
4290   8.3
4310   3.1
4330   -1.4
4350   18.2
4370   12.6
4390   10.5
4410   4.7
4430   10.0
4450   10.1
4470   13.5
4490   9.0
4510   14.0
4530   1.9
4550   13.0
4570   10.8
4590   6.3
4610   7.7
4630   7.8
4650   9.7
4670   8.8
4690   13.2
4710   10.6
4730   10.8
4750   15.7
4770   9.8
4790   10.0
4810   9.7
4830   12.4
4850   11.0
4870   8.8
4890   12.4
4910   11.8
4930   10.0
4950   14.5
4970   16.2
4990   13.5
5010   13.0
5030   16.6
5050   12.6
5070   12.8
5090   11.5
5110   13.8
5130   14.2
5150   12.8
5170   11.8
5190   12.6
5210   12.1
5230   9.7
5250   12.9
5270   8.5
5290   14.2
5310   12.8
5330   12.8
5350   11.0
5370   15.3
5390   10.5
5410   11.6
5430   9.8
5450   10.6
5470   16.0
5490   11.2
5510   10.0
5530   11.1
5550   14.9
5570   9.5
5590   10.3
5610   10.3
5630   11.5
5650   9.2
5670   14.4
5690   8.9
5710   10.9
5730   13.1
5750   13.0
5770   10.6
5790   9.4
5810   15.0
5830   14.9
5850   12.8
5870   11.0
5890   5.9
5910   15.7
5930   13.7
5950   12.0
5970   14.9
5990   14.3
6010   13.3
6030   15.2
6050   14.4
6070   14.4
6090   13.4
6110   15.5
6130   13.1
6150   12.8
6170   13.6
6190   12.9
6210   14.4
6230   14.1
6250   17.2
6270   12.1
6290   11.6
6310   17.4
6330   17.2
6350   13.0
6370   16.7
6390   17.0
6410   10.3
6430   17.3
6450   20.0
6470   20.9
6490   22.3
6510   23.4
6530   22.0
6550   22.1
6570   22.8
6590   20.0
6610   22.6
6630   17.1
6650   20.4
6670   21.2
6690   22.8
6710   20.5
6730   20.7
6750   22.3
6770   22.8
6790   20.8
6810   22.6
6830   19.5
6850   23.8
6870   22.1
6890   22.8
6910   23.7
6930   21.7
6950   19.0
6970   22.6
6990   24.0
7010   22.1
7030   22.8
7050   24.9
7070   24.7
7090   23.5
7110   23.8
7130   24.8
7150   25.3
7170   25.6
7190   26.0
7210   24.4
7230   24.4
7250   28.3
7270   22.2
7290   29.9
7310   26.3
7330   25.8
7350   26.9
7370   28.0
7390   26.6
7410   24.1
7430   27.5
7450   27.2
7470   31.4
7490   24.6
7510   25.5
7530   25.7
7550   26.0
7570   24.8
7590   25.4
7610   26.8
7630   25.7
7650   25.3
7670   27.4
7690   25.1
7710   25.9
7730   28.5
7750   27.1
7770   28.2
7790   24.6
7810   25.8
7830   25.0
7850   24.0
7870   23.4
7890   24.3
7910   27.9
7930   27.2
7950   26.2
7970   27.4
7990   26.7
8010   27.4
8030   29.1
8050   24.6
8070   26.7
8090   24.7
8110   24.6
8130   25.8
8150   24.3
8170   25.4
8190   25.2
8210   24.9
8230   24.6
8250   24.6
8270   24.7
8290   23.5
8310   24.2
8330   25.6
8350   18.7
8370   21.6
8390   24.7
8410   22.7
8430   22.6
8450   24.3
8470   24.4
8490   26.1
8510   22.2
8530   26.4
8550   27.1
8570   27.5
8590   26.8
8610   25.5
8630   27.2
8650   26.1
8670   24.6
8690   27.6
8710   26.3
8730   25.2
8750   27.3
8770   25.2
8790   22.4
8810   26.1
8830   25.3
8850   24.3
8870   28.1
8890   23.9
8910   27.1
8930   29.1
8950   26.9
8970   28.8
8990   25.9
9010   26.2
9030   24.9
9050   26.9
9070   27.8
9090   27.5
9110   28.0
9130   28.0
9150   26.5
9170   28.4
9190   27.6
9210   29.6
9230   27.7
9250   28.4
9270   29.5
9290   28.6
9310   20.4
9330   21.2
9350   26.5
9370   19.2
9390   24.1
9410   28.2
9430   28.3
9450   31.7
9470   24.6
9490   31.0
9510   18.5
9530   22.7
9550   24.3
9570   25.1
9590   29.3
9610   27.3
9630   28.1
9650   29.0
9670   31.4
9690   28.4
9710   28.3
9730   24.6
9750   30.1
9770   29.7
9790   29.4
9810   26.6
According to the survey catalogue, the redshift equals 0.616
